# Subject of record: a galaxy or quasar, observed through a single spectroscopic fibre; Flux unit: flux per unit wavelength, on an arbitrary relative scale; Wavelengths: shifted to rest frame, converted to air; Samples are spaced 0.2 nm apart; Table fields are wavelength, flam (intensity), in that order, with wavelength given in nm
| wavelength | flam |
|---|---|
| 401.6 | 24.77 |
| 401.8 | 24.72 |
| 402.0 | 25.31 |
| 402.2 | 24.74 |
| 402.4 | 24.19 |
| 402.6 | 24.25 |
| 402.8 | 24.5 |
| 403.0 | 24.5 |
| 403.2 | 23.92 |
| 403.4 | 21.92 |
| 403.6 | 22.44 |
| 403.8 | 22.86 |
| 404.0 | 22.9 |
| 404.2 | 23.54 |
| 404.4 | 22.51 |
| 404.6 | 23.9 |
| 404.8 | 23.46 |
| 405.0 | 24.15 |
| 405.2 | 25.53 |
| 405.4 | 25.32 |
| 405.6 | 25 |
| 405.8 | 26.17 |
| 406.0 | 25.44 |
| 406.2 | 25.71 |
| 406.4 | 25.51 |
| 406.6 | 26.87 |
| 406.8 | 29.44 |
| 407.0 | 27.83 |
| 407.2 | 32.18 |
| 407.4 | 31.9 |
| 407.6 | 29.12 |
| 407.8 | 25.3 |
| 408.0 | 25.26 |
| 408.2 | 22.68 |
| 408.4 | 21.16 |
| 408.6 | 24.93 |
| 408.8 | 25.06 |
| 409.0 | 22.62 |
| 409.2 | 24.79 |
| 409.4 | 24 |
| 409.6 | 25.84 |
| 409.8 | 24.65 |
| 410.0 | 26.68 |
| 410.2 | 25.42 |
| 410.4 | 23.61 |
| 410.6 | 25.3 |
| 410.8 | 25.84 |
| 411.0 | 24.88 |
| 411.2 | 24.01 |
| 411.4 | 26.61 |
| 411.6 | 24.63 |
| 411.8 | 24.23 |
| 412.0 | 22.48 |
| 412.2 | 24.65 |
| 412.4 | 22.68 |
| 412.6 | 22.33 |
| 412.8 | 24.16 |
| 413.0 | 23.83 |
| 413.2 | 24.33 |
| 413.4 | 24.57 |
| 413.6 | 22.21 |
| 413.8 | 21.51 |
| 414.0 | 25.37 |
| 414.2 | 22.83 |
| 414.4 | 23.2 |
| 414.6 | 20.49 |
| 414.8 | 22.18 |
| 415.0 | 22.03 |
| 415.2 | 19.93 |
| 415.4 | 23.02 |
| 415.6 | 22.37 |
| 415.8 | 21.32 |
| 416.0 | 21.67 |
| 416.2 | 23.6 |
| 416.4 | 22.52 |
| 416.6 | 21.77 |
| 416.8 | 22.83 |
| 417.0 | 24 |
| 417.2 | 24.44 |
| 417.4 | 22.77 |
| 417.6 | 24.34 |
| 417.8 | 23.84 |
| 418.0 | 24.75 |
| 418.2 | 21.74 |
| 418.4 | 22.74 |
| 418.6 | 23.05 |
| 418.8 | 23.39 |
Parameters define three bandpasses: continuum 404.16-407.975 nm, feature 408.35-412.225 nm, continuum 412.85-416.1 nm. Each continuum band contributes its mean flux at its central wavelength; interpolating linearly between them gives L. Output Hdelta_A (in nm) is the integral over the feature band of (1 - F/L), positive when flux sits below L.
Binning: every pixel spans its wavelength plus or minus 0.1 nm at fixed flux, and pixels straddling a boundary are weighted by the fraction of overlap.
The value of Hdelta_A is -0.03 nm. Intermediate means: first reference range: 26.3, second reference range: 22.6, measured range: 24.6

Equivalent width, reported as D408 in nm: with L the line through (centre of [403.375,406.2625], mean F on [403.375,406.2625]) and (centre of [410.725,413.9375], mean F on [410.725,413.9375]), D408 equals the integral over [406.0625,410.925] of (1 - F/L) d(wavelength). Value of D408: -0.38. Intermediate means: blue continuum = 24.1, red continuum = 23.9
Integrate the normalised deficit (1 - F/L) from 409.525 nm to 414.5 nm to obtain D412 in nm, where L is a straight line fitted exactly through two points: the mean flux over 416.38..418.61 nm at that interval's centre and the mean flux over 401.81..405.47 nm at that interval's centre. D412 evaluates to -0.15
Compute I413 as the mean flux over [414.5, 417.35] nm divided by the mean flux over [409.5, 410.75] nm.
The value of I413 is 0.88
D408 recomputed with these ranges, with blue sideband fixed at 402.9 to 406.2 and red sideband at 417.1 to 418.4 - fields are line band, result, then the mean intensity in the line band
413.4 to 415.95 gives 0.15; 22.3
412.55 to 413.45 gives -0.01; 23.9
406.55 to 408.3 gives -0.29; 27.9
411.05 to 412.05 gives -0.03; 24.5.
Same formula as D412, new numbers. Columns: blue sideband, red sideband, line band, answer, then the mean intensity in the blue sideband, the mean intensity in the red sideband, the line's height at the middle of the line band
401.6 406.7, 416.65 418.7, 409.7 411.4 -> -0.087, 24.4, 23.4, 23.9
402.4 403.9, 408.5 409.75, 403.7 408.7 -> -0.310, 23.5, 24.5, 24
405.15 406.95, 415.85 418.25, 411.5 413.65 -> 0.063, 26.2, 23.2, 24.4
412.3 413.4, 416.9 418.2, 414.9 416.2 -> 0.102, 23.6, 23.8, 23.7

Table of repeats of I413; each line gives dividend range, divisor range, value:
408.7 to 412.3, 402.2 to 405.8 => 1.03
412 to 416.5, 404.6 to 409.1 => 0.88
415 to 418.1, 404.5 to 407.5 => 0.86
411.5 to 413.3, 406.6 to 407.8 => 0.81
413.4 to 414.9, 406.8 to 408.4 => 0.83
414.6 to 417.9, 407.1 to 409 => 0.86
